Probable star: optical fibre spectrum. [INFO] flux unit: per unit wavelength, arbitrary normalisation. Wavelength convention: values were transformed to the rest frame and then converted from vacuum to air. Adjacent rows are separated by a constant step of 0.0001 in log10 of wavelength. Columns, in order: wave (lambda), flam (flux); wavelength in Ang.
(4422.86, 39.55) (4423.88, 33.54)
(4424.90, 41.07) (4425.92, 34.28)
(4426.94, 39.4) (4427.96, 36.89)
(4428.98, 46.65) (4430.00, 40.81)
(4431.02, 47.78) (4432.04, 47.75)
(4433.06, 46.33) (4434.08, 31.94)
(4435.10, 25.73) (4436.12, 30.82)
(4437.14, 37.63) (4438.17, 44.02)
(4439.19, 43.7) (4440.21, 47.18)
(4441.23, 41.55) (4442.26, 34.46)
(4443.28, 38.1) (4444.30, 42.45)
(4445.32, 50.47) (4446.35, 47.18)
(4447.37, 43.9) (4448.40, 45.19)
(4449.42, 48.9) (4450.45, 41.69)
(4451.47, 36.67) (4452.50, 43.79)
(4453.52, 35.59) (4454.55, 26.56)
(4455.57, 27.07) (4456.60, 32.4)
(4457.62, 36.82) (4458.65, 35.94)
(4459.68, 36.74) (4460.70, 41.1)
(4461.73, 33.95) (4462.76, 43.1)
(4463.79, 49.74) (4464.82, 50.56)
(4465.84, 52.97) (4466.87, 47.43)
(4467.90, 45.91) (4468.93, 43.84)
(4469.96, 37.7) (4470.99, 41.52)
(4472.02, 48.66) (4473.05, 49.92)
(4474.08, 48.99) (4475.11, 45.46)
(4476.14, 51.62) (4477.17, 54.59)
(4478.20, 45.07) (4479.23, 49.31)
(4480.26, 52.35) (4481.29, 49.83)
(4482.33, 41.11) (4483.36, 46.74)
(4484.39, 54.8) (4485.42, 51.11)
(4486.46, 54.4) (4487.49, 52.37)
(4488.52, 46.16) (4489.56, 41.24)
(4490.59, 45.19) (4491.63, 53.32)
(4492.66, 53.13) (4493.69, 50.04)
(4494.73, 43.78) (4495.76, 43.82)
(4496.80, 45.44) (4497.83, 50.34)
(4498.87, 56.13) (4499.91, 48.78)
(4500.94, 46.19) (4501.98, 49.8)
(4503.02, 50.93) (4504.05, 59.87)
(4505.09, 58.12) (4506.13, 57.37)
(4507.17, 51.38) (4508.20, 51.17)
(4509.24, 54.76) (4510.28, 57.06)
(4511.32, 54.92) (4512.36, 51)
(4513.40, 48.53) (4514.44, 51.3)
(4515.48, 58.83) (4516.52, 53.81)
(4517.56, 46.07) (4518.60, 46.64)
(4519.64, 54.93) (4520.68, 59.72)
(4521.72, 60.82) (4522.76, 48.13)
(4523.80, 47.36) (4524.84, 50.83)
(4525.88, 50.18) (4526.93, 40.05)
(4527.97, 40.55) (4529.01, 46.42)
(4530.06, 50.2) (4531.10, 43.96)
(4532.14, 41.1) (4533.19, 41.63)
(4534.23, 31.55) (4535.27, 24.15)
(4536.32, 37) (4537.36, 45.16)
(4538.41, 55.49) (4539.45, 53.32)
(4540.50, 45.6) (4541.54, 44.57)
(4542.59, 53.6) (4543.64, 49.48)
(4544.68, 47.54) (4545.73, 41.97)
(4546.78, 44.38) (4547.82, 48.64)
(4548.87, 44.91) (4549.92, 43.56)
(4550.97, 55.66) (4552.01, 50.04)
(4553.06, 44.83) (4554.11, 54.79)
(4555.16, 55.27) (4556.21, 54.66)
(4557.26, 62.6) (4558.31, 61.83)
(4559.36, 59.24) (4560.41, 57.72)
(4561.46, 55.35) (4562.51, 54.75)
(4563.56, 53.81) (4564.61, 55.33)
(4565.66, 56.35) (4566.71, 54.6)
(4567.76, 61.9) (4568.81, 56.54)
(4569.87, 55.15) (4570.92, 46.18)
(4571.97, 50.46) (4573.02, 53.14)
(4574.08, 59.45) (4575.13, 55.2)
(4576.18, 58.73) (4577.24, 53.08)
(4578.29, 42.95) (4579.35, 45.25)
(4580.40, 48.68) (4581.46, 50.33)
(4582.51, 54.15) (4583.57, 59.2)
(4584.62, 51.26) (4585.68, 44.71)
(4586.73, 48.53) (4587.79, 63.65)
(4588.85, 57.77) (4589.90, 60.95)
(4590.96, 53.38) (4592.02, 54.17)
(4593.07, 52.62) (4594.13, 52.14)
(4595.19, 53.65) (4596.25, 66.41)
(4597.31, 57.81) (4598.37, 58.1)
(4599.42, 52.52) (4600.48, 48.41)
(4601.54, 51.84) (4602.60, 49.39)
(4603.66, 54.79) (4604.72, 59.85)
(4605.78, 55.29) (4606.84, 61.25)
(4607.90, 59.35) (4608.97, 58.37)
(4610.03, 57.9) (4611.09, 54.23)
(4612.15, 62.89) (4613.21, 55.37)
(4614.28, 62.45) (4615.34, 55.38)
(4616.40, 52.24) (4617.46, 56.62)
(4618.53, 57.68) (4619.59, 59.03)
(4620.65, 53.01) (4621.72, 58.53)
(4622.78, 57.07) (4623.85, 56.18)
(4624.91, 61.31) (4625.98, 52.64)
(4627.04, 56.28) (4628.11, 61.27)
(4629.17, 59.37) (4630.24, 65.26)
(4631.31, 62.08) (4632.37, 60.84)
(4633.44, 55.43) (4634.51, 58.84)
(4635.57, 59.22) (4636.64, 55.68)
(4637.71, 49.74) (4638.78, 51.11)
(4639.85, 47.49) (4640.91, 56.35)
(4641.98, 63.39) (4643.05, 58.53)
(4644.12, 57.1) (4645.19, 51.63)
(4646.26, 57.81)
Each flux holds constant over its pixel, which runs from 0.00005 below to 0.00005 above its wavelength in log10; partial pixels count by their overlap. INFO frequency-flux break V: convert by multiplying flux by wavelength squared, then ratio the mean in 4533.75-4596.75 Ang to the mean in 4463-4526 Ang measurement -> 1.07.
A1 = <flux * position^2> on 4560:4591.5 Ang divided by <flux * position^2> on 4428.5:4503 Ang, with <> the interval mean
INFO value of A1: 1.27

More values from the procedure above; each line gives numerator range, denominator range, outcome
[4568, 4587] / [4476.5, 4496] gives 1.11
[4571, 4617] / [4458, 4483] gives 1.27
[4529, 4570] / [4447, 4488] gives 1.16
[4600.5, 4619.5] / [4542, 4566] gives 1.11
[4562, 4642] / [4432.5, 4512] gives 1.29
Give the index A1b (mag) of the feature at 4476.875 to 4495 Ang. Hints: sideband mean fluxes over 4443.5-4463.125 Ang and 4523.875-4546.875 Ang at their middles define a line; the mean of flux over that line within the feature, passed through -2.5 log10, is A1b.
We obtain -0.19 mag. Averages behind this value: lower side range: 39.4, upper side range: 44.5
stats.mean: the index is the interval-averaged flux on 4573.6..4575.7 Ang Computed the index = 57.5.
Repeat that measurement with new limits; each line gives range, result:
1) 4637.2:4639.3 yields 50.4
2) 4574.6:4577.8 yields 55.6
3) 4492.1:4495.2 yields 49.2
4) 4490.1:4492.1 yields 49.1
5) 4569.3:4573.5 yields 51.3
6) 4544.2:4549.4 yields 45.4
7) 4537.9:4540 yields 54.3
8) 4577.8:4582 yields 46.9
